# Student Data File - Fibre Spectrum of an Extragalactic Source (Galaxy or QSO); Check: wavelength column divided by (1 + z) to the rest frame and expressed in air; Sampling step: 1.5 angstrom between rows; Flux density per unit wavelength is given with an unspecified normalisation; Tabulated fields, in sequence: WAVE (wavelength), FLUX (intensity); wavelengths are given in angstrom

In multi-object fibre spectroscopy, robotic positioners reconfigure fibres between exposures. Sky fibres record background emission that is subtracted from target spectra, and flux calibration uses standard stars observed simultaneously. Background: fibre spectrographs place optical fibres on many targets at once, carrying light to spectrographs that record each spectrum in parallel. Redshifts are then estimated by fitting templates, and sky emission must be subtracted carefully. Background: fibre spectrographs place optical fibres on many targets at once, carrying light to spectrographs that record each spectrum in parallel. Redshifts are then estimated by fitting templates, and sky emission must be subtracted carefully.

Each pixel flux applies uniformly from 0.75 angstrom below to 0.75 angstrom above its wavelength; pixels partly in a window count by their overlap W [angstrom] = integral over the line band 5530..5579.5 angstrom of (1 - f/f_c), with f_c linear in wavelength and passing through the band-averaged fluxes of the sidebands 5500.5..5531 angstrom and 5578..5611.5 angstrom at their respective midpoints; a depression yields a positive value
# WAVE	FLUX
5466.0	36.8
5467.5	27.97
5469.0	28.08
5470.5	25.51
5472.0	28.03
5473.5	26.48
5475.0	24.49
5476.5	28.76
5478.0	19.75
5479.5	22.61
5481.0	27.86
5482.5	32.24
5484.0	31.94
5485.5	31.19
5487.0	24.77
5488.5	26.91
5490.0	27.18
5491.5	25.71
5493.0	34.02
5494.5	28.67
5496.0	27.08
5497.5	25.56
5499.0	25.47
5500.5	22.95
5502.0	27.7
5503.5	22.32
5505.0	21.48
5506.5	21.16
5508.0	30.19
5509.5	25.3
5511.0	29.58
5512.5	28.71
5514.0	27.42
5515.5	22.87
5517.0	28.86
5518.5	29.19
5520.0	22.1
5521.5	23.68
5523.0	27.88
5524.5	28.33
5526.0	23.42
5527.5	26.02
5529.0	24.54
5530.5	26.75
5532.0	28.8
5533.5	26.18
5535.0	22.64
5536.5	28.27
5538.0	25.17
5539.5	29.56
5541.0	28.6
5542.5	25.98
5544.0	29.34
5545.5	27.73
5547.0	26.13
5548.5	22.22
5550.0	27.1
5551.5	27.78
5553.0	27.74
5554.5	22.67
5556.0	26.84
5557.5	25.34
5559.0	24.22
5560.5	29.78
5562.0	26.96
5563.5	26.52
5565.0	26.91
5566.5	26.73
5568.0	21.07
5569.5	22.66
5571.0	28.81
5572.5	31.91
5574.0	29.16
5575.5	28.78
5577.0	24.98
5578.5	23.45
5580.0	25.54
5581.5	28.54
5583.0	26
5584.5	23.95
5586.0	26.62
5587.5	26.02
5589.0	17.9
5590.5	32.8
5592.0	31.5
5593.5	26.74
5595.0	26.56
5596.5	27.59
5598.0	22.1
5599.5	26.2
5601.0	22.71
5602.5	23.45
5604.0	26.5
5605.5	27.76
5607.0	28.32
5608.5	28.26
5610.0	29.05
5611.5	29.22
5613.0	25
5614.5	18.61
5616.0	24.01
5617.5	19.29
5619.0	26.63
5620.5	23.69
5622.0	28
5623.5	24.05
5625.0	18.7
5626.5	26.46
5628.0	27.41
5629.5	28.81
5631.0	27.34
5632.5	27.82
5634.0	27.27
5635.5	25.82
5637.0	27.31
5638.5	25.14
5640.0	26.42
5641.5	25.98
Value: -0.95 angstrom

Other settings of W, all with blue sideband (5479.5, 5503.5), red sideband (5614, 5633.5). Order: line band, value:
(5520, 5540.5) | 0.5 angstrom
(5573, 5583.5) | -0.4 angstrom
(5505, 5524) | 0.6 angstrom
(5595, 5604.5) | 0.2 angstrom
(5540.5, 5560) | 0.0 angstrom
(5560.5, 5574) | -0.4 angstrom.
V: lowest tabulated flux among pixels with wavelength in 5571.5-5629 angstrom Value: 17.9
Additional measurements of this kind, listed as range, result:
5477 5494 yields 19.75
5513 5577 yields 21.07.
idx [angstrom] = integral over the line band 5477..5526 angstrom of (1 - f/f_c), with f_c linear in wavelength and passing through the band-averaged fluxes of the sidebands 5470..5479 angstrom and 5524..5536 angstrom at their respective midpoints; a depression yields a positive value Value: -1.8 angstrom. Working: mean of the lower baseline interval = 25.4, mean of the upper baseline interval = 25.8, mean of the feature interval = 26.5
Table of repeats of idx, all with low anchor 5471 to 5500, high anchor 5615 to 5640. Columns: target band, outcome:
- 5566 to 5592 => -0.3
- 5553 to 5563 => 0.1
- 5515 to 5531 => 0.6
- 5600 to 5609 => -0.1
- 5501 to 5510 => 0.8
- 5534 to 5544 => -0.1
